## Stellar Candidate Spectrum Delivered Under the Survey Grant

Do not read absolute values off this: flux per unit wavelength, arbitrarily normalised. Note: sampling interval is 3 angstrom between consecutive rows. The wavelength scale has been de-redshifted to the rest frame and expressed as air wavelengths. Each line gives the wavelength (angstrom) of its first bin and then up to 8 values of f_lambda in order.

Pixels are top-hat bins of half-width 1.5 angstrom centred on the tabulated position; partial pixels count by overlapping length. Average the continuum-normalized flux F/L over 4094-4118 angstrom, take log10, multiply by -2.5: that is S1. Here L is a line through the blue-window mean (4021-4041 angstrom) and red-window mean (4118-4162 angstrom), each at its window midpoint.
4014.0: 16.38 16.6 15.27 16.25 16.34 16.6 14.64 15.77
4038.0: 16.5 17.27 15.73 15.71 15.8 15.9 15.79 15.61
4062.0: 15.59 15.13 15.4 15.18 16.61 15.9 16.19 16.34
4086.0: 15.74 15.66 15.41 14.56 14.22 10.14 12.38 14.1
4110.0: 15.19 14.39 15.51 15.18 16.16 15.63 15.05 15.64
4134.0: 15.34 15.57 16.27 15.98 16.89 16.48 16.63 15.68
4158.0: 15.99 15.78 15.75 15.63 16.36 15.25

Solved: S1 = 0.16 mag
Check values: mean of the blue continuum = 16.1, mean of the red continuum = 15.9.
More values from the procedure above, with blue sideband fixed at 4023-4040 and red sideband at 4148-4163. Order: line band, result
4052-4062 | 0.02 mag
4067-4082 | 0.01 mag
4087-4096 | 0.05 mag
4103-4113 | 0.15 mag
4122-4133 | 0.04 mag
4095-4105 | 0.26 mag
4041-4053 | 0.01 mag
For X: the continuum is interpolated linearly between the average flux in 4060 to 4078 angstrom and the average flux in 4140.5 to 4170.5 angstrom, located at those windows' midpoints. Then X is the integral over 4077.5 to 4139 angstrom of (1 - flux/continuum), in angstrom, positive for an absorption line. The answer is 3.5 angstrom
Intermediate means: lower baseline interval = 15.6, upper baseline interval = 16.1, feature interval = 14.9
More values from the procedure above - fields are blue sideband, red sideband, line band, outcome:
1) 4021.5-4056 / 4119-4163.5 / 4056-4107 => 3.1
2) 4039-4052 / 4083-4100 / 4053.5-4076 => 0.1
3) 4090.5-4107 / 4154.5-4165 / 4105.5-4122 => -1.2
